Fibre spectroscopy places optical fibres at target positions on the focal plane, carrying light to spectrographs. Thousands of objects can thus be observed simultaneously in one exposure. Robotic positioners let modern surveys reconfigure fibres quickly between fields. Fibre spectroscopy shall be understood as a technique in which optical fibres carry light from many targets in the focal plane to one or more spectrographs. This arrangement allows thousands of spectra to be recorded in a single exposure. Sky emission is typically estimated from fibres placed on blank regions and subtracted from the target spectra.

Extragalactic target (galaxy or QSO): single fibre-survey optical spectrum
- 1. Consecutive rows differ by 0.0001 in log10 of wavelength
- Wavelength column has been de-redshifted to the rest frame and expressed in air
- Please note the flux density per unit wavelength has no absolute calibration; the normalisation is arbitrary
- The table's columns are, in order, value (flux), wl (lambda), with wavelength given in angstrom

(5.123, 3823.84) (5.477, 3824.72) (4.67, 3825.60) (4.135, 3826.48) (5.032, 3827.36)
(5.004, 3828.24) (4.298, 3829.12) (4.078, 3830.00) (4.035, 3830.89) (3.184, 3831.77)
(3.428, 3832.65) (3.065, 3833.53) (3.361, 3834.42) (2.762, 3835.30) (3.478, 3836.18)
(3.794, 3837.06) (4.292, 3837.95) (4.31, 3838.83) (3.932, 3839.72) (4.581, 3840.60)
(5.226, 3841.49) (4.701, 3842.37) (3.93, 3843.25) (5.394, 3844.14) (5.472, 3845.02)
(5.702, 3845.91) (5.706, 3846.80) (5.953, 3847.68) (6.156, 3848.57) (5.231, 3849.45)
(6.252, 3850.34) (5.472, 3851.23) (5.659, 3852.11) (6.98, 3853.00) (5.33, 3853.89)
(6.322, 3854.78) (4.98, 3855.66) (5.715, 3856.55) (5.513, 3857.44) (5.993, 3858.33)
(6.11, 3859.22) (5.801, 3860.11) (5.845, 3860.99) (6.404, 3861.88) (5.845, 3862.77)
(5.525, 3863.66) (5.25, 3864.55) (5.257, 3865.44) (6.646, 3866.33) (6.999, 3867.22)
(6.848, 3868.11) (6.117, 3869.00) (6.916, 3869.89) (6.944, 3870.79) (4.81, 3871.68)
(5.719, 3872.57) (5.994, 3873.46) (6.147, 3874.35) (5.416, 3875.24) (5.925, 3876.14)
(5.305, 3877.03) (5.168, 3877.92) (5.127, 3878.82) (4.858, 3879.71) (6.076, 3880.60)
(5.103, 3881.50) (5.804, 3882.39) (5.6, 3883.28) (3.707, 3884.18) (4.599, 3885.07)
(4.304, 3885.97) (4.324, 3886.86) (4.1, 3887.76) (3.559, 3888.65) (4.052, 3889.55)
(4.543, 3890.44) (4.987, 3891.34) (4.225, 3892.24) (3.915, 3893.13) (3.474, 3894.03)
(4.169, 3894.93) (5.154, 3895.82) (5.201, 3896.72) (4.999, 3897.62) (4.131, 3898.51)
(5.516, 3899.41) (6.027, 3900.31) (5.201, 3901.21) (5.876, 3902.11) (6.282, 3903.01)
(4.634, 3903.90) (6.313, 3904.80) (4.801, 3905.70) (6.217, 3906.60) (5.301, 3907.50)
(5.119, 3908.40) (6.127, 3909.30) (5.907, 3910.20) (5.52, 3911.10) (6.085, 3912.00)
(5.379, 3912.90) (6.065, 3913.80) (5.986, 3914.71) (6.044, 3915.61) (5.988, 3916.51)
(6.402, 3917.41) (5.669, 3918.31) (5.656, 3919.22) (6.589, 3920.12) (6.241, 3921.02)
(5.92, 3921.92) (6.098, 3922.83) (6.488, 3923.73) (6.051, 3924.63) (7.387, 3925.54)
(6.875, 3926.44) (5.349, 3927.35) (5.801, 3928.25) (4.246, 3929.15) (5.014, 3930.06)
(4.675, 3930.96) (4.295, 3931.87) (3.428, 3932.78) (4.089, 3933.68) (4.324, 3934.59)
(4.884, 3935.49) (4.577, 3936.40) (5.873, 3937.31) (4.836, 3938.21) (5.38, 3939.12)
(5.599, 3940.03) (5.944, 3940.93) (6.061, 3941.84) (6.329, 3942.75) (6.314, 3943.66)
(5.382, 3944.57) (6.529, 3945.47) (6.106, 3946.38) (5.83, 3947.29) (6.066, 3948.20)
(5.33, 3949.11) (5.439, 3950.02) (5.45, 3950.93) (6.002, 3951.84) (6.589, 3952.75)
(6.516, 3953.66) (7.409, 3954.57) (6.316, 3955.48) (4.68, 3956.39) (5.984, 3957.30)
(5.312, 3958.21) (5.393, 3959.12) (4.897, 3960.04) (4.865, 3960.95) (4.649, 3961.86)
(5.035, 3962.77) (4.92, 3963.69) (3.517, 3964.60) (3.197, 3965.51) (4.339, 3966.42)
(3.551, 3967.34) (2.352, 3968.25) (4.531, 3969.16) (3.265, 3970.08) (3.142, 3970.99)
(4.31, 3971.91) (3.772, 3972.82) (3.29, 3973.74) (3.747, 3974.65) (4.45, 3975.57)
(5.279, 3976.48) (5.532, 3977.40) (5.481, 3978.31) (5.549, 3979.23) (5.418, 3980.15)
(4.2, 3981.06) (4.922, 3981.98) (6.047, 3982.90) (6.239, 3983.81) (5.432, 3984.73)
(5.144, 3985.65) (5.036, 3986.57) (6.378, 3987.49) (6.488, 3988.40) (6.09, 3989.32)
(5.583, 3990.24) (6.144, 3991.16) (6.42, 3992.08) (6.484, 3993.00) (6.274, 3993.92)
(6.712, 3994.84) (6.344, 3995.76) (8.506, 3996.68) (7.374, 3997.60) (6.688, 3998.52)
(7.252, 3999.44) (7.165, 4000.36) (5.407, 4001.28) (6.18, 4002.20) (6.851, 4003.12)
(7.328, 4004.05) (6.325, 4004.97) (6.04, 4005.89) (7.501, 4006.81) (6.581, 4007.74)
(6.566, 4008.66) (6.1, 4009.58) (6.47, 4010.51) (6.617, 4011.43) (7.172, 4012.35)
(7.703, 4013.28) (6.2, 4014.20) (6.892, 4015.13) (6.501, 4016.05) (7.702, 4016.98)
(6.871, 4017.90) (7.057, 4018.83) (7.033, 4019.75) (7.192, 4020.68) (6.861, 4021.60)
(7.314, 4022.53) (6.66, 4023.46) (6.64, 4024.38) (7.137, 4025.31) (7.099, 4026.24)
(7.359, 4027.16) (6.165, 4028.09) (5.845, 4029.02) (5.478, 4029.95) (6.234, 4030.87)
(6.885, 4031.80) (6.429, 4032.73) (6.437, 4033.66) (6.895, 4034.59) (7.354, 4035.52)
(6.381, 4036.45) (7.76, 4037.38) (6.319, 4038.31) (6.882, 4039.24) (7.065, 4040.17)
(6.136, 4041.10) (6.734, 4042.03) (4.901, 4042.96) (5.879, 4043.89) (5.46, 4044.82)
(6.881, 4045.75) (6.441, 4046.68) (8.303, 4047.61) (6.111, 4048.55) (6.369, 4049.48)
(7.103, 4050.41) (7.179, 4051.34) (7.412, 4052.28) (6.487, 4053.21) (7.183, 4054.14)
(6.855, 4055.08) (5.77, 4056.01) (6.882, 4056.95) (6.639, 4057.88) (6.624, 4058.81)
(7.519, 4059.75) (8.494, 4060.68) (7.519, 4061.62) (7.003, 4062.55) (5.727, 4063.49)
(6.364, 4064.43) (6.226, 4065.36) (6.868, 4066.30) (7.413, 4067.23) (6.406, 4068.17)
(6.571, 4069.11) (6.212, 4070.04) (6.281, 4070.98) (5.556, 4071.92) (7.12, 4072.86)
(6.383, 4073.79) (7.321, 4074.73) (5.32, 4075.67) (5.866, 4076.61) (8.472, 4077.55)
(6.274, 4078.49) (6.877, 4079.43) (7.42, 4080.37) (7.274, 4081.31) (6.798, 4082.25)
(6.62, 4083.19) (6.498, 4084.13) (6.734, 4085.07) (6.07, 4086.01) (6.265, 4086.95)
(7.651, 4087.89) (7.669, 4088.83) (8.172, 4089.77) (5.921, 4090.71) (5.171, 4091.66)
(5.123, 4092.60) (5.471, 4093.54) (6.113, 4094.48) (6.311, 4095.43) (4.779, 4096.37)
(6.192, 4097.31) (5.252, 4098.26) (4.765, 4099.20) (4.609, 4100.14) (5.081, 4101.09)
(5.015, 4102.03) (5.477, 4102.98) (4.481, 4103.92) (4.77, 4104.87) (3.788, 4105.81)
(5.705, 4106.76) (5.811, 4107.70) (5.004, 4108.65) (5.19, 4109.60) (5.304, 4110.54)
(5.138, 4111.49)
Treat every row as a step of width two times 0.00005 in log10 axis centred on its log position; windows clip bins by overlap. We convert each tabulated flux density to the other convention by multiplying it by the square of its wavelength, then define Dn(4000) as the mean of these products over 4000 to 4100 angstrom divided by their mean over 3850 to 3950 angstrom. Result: 1.29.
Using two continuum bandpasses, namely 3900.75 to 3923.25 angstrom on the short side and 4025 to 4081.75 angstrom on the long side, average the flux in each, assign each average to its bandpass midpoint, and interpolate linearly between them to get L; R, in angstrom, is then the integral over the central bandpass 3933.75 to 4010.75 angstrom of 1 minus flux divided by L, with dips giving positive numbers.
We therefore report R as 7.8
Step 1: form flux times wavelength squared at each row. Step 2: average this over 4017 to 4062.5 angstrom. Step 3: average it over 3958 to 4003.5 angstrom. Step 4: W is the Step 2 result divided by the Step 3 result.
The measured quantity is 1.31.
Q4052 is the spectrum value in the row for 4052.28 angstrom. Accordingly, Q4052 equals 7.412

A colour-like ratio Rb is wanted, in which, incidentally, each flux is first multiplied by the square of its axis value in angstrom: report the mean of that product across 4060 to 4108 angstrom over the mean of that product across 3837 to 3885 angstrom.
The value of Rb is 1.3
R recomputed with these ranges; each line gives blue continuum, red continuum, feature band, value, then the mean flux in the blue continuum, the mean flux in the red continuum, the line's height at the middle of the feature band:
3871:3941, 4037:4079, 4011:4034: -1.6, 5.29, 6.67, 6.35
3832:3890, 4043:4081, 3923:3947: 1.3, 5.24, 6.7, 5.78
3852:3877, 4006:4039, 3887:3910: 4.4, 5.96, 6.77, 6.13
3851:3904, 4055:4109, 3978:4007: -1.7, 5.38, 6.25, 5.87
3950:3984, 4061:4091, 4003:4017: -2.9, 4.87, 6.73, 5.6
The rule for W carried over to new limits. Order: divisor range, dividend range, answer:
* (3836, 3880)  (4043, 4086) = 1.34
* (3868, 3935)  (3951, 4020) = 1.12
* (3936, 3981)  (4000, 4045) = 1.35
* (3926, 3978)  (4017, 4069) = 1.40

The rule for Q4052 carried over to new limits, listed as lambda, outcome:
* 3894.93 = 4.169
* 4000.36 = 7.165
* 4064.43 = 6.364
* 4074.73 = 7.321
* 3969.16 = 4.531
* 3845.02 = 5.472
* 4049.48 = 6.369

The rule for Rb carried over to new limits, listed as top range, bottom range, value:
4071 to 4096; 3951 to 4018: 1.20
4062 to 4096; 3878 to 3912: 1.43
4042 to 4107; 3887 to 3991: 1.29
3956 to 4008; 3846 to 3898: 1.06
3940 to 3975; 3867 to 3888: 0.96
